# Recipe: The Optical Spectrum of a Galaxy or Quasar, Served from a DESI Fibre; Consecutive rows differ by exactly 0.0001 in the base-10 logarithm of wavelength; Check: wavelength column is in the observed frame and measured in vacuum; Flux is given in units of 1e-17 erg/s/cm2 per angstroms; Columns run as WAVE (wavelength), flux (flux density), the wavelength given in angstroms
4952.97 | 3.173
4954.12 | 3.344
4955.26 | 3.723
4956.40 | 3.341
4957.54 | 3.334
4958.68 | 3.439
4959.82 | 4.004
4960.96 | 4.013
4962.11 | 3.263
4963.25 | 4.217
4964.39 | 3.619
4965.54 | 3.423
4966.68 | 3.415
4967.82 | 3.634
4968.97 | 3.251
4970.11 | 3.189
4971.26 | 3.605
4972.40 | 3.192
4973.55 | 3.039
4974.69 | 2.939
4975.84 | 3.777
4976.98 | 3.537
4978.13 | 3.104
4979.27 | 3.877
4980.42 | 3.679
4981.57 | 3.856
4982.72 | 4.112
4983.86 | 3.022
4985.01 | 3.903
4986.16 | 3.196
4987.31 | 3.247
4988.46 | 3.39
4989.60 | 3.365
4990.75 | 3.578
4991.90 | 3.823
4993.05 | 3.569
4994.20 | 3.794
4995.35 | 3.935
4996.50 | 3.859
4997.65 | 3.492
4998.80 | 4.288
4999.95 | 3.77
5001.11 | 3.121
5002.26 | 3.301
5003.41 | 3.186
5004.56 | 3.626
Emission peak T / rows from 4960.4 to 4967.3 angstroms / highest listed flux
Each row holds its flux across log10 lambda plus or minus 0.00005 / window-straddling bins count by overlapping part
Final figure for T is 4.217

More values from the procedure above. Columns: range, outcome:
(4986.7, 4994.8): 3.823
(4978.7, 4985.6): 4.112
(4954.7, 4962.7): 4.013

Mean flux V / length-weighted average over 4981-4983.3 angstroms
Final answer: 3.99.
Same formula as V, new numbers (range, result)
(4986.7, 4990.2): 3.34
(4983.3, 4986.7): 3.37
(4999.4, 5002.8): 3.39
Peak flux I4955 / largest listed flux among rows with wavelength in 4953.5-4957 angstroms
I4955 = 3.723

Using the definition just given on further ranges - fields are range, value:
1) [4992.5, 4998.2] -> 3.935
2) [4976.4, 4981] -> 3.877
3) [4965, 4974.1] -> 3.634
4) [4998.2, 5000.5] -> 4.288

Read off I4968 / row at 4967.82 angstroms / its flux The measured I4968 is 3.634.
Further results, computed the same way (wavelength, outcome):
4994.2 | 3.794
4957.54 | 3.334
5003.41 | 3.186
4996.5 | 3.859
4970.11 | 3.189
